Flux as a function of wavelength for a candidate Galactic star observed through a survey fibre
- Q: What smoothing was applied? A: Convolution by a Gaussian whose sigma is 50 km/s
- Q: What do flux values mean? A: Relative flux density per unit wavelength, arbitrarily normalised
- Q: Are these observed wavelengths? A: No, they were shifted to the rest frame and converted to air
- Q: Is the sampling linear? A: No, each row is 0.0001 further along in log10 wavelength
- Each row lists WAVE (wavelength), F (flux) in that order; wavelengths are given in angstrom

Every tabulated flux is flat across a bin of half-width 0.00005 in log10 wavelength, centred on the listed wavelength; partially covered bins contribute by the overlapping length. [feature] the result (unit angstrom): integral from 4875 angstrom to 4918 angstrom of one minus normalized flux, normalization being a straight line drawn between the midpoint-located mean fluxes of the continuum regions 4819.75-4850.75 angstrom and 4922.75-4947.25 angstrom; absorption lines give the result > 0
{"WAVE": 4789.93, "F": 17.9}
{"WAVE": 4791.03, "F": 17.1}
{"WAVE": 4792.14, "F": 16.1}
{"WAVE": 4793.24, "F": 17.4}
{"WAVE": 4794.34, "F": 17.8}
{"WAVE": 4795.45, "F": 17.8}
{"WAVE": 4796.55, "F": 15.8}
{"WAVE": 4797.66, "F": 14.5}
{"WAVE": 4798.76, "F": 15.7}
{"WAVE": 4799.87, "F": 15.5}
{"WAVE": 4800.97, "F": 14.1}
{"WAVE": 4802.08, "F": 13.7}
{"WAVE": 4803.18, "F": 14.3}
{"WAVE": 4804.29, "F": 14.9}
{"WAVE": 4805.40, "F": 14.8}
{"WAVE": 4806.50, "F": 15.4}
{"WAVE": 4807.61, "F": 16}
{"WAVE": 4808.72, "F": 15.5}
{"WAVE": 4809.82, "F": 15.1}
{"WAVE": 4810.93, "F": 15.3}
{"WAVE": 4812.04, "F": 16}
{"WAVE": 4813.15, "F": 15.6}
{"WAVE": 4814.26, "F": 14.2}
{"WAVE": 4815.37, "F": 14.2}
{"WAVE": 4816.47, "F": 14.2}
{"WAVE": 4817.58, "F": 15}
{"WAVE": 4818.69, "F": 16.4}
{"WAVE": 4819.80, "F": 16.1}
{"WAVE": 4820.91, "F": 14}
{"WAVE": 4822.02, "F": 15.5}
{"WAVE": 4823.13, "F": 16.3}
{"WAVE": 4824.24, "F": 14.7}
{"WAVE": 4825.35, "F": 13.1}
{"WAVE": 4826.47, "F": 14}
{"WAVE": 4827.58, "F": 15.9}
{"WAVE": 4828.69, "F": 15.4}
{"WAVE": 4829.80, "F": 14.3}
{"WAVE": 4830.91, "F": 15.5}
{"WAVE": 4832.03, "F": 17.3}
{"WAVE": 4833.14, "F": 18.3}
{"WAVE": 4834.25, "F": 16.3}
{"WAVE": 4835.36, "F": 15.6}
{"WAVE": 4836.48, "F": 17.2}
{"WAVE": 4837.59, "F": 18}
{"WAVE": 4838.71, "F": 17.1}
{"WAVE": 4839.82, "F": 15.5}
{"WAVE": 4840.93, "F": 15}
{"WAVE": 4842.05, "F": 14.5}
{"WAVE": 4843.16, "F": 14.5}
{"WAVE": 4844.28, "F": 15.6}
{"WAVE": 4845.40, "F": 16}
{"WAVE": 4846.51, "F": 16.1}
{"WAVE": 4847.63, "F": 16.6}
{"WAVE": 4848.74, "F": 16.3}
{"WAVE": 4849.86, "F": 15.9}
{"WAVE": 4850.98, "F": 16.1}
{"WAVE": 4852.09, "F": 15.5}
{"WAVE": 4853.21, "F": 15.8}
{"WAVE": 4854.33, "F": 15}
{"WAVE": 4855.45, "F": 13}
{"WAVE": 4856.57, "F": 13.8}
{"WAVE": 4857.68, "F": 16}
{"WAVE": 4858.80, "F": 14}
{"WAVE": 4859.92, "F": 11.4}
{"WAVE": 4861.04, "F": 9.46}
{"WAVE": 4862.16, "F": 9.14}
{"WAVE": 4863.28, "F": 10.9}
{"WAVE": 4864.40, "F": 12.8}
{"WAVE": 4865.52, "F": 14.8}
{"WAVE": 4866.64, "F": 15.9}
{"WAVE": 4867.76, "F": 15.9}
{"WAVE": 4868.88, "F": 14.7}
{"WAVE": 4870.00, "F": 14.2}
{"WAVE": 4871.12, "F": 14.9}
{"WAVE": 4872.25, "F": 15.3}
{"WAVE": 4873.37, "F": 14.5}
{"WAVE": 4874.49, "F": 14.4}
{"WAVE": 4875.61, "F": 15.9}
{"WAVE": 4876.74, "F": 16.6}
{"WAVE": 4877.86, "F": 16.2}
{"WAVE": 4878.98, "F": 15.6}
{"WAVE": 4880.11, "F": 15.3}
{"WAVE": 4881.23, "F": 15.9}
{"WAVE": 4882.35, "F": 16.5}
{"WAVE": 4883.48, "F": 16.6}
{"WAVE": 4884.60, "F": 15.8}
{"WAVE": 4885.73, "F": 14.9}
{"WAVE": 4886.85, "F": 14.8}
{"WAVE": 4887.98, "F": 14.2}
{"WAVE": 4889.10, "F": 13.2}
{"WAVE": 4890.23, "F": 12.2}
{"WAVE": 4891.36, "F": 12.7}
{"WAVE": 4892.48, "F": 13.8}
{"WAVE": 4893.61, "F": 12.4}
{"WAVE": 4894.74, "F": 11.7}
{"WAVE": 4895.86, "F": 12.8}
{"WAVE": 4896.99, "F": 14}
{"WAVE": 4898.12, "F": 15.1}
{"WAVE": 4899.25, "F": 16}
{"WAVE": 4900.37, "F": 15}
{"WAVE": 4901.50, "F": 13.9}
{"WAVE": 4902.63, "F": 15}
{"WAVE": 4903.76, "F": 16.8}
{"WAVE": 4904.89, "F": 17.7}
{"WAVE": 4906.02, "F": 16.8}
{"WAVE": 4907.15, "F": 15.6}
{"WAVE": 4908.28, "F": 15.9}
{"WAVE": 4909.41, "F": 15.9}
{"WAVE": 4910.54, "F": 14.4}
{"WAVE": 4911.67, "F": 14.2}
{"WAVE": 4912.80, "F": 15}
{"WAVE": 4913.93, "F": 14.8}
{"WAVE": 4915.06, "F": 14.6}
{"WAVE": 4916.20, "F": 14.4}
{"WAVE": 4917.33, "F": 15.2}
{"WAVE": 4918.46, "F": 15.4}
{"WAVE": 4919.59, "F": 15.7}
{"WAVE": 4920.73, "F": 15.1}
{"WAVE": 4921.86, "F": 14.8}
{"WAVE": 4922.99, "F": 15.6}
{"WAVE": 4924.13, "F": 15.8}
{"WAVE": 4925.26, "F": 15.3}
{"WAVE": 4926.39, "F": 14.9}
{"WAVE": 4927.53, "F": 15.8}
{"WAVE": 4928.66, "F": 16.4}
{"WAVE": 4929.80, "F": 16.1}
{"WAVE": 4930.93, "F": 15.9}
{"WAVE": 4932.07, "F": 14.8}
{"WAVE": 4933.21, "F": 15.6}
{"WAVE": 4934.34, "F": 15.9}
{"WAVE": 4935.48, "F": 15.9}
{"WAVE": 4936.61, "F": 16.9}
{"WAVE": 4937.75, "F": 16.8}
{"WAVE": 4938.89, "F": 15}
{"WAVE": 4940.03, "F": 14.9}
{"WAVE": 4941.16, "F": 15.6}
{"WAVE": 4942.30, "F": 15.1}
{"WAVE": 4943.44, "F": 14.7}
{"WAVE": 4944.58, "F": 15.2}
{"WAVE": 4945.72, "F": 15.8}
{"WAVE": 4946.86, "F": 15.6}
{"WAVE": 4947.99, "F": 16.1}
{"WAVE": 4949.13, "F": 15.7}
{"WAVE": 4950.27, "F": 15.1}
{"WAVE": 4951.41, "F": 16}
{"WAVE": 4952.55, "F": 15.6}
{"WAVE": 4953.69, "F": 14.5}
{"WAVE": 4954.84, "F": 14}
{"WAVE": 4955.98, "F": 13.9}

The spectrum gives 2.0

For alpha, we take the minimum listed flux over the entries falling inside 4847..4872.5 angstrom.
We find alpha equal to 9.14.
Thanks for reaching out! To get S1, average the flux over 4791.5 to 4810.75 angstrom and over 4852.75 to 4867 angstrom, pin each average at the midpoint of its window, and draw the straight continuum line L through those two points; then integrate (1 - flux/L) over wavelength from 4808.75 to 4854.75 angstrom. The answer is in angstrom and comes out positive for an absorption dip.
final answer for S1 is -4.2 angstrom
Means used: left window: 15.6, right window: 13.2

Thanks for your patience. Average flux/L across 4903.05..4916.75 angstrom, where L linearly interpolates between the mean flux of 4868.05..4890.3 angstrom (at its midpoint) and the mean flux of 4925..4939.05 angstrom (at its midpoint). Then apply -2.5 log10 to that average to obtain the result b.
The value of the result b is 0.00 mag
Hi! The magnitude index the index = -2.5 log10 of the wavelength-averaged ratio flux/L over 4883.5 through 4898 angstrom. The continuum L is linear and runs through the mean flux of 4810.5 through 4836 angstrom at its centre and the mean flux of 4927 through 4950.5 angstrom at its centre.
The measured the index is 0.14 mag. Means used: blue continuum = 15.4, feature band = 13.7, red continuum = 15.7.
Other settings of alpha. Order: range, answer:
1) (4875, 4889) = 14.2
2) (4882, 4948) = 11.7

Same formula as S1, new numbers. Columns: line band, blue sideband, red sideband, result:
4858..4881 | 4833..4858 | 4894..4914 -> 1.95 angstrom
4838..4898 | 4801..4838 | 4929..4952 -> 3.51 angstrom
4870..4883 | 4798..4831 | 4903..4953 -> -0.16 angstrom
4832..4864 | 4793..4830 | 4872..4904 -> 0.02 angstrom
